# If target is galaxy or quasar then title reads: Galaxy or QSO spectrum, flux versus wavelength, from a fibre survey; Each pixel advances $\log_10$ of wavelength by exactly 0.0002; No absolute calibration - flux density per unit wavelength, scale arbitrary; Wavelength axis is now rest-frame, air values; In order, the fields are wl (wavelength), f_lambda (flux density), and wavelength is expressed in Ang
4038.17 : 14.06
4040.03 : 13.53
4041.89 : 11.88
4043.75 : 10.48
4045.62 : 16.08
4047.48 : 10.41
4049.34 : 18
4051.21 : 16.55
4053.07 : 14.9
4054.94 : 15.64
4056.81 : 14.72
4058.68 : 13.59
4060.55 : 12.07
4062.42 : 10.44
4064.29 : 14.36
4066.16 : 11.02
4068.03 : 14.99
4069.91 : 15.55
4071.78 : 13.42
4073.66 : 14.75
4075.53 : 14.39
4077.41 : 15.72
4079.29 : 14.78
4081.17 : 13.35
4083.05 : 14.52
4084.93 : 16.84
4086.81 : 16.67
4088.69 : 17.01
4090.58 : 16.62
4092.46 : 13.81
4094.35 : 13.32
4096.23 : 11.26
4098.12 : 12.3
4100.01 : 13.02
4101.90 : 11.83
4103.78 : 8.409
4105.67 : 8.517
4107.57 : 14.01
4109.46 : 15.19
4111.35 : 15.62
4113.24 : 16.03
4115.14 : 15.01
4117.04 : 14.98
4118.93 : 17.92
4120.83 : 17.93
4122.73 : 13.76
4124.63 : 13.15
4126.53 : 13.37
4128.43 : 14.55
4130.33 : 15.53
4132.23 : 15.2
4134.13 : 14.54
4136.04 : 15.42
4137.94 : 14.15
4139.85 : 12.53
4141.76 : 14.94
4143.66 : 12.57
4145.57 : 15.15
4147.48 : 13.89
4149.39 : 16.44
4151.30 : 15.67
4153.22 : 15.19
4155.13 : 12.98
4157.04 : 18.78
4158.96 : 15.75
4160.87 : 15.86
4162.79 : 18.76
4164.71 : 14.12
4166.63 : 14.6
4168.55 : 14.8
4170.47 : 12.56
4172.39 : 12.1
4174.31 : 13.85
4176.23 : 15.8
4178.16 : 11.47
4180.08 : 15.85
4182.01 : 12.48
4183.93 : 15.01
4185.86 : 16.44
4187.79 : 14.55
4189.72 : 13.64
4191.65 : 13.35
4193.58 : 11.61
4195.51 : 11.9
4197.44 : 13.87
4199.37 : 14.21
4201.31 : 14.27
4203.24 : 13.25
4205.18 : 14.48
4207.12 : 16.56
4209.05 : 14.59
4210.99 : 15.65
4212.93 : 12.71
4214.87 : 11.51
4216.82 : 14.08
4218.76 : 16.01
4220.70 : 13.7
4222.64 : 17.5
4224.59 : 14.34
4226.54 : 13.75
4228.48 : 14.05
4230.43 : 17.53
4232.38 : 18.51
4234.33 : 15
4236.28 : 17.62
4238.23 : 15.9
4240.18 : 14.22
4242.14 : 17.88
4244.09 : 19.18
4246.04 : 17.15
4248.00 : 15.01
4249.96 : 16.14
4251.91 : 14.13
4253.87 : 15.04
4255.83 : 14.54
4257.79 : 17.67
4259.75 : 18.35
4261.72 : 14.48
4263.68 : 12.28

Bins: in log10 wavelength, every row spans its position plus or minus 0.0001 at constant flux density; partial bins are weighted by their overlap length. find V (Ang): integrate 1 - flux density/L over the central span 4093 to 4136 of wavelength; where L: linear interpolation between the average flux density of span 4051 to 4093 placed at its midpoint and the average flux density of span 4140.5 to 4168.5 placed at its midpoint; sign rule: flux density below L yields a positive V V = 2.96 Ang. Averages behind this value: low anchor 14.6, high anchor 15.3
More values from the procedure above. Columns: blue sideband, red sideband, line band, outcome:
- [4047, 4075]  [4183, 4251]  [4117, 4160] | -1.3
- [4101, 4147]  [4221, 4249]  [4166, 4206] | 3.9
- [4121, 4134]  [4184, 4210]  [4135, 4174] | -1.2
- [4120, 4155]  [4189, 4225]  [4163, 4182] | 0.4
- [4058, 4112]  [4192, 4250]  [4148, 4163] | -1.7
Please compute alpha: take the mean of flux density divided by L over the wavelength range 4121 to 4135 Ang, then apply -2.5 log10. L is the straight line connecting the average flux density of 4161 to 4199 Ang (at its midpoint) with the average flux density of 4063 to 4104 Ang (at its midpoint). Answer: -0.03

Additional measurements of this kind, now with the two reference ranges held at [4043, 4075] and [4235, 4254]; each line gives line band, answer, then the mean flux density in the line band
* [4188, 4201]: 0.18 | 13.2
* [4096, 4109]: 0.25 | 11.5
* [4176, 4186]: 0.09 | 14.3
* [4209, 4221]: 0.14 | 14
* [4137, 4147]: 0.08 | 13.9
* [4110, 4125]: -0.07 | 15.6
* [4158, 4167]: -0.04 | 15.9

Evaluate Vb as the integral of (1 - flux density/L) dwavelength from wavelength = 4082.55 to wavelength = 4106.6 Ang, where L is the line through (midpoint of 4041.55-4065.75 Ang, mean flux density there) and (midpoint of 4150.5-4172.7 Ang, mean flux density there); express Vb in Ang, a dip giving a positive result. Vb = 1.5 Ang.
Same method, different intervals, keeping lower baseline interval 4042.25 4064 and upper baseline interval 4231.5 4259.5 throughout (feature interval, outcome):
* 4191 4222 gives 3.8 Ang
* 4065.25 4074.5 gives 0.1 Ang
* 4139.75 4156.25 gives 0.6 Ang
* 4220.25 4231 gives 0.6 Ang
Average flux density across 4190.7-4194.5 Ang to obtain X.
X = 12.5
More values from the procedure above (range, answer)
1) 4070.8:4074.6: 14.1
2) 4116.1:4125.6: 15.5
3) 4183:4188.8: 15.3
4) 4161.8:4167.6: 15.8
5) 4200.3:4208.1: 14.6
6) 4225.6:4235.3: 15.8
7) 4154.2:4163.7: 16.4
